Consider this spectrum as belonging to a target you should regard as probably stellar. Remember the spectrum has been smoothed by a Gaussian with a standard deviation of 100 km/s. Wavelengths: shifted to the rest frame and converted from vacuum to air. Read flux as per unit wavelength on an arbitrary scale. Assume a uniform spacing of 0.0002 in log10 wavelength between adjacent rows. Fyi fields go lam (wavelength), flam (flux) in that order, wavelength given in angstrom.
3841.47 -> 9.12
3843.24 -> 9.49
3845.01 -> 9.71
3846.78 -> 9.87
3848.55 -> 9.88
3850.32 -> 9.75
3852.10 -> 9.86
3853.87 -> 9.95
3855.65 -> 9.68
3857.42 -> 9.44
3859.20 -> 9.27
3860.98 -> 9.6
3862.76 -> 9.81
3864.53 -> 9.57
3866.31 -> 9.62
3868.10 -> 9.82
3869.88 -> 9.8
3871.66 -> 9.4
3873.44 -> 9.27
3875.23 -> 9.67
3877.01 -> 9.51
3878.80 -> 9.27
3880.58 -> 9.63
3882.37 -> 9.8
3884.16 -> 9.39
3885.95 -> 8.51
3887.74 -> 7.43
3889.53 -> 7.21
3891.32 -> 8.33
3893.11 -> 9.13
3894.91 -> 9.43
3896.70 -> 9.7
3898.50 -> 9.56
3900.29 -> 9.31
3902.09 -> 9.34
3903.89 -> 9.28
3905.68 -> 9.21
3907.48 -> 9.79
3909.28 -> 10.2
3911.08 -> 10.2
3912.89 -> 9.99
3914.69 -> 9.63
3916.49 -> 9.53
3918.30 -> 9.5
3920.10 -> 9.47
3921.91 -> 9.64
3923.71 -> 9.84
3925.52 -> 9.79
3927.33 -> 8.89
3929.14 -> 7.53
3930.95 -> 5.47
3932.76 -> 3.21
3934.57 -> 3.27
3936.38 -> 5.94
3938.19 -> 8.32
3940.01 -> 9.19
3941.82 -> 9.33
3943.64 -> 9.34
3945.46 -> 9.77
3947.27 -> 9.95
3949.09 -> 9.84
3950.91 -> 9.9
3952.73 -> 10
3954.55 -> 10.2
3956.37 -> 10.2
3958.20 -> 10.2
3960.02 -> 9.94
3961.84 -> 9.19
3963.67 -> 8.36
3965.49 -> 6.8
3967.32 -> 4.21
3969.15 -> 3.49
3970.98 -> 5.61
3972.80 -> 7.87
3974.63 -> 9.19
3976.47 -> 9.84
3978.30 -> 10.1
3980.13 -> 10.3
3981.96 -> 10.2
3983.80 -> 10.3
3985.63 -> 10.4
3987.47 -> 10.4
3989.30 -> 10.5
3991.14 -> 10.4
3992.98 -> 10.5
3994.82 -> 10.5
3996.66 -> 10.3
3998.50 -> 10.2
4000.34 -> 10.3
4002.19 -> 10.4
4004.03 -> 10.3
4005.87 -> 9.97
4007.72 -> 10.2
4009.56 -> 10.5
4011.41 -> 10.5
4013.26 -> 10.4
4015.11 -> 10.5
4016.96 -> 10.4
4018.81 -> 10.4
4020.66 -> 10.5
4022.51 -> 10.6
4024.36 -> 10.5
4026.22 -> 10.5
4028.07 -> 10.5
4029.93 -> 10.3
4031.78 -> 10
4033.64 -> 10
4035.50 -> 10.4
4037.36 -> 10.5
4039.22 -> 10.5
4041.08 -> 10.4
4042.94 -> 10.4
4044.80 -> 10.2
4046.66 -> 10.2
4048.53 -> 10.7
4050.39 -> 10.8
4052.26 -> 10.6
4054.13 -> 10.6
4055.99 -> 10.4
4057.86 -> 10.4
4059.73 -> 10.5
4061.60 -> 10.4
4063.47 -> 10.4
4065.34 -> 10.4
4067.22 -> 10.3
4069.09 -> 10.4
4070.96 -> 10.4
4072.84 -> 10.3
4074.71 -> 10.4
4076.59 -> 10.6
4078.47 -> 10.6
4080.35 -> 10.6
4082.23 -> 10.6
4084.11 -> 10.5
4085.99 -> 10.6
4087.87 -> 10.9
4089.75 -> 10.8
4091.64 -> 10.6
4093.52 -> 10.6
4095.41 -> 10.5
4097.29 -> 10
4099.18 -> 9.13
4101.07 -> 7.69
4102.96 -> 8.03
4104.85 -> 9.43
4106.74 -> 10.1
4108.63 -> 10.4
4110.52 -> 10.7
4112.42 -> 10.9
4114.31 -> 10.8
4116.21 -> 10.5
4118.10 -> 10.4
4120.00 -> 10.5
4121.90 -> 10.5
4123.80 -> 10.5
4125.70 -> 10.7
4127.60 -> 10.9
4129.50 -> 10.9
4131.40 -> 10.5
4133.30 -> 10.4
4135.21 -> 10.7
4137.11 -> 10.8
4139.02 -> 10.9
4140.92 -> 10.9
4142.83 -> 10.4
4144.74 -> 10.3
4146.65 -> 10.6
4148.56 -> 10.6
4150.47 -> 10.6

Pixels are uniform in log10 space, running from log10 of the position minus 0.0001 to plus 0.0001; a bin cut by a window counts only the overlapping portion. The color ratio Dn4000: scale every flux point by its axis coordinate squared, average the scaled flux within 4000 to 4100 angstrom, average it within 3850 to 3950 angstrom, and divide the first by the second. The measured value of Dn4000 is 1.2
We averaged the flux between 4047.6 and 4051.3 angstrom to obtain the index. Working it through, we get 10.8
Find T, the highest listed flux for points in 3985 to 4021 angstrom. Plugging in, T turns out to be 10.5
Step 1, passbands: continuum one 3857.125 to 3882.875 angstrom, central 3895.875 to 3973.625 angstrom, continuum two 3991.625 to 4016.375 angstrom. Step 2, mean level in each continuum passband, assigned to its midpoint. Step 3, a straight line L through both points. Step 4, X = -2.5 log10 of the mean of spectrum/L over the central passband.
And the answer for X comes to 0.16 mag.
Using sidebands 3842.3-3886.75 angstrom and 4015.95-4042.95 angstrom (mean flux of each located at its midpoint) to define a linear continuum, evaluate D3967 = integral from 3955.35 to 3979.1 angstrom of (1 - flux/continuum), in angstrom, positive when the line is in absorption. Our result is 4.7 angstrom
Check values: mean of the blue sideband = 9.58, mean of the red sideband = 10.4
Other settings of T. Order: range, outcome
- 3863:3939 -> 10.2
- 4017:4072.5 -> 10.8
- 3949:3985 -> 10.3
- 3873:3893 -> 9.8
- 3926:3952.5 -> 9.95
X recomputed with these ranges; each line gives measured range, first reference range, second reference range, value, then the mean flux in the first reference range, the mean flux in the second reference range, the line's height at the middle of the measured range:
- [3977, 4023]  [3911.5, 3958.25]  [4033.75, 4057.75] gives -0.07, 8.75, 10.5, 9.75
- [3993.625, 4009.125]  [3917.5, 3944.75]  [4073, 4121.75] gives -0.16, 7.92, 10.2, 8.9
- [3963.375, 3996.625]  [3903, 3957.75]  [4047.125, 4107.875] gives 0.06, 8.89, 10.3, 9.35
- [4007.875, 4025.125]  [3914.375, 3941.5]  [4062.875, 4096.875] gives -0.11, 7.94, 10.5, 9.45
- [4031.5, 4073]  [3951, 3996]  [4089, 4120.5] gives -0.08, 9.14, 10.1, 9.69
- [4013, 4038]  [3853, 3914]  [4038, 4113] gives -0.04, 9.39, 10.3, 10.1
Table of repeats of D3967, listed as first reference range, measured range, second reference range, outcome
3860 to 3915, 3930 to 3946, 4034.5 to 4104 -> 4.3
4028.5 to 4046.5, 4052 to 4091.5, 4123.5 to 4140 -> -0.2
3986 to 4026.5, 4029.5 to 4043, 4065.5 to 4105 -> 0.0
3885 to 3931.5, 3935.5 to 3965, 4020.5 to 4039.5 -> 0.7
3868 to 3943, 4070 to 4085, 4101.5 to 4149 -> -0.6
